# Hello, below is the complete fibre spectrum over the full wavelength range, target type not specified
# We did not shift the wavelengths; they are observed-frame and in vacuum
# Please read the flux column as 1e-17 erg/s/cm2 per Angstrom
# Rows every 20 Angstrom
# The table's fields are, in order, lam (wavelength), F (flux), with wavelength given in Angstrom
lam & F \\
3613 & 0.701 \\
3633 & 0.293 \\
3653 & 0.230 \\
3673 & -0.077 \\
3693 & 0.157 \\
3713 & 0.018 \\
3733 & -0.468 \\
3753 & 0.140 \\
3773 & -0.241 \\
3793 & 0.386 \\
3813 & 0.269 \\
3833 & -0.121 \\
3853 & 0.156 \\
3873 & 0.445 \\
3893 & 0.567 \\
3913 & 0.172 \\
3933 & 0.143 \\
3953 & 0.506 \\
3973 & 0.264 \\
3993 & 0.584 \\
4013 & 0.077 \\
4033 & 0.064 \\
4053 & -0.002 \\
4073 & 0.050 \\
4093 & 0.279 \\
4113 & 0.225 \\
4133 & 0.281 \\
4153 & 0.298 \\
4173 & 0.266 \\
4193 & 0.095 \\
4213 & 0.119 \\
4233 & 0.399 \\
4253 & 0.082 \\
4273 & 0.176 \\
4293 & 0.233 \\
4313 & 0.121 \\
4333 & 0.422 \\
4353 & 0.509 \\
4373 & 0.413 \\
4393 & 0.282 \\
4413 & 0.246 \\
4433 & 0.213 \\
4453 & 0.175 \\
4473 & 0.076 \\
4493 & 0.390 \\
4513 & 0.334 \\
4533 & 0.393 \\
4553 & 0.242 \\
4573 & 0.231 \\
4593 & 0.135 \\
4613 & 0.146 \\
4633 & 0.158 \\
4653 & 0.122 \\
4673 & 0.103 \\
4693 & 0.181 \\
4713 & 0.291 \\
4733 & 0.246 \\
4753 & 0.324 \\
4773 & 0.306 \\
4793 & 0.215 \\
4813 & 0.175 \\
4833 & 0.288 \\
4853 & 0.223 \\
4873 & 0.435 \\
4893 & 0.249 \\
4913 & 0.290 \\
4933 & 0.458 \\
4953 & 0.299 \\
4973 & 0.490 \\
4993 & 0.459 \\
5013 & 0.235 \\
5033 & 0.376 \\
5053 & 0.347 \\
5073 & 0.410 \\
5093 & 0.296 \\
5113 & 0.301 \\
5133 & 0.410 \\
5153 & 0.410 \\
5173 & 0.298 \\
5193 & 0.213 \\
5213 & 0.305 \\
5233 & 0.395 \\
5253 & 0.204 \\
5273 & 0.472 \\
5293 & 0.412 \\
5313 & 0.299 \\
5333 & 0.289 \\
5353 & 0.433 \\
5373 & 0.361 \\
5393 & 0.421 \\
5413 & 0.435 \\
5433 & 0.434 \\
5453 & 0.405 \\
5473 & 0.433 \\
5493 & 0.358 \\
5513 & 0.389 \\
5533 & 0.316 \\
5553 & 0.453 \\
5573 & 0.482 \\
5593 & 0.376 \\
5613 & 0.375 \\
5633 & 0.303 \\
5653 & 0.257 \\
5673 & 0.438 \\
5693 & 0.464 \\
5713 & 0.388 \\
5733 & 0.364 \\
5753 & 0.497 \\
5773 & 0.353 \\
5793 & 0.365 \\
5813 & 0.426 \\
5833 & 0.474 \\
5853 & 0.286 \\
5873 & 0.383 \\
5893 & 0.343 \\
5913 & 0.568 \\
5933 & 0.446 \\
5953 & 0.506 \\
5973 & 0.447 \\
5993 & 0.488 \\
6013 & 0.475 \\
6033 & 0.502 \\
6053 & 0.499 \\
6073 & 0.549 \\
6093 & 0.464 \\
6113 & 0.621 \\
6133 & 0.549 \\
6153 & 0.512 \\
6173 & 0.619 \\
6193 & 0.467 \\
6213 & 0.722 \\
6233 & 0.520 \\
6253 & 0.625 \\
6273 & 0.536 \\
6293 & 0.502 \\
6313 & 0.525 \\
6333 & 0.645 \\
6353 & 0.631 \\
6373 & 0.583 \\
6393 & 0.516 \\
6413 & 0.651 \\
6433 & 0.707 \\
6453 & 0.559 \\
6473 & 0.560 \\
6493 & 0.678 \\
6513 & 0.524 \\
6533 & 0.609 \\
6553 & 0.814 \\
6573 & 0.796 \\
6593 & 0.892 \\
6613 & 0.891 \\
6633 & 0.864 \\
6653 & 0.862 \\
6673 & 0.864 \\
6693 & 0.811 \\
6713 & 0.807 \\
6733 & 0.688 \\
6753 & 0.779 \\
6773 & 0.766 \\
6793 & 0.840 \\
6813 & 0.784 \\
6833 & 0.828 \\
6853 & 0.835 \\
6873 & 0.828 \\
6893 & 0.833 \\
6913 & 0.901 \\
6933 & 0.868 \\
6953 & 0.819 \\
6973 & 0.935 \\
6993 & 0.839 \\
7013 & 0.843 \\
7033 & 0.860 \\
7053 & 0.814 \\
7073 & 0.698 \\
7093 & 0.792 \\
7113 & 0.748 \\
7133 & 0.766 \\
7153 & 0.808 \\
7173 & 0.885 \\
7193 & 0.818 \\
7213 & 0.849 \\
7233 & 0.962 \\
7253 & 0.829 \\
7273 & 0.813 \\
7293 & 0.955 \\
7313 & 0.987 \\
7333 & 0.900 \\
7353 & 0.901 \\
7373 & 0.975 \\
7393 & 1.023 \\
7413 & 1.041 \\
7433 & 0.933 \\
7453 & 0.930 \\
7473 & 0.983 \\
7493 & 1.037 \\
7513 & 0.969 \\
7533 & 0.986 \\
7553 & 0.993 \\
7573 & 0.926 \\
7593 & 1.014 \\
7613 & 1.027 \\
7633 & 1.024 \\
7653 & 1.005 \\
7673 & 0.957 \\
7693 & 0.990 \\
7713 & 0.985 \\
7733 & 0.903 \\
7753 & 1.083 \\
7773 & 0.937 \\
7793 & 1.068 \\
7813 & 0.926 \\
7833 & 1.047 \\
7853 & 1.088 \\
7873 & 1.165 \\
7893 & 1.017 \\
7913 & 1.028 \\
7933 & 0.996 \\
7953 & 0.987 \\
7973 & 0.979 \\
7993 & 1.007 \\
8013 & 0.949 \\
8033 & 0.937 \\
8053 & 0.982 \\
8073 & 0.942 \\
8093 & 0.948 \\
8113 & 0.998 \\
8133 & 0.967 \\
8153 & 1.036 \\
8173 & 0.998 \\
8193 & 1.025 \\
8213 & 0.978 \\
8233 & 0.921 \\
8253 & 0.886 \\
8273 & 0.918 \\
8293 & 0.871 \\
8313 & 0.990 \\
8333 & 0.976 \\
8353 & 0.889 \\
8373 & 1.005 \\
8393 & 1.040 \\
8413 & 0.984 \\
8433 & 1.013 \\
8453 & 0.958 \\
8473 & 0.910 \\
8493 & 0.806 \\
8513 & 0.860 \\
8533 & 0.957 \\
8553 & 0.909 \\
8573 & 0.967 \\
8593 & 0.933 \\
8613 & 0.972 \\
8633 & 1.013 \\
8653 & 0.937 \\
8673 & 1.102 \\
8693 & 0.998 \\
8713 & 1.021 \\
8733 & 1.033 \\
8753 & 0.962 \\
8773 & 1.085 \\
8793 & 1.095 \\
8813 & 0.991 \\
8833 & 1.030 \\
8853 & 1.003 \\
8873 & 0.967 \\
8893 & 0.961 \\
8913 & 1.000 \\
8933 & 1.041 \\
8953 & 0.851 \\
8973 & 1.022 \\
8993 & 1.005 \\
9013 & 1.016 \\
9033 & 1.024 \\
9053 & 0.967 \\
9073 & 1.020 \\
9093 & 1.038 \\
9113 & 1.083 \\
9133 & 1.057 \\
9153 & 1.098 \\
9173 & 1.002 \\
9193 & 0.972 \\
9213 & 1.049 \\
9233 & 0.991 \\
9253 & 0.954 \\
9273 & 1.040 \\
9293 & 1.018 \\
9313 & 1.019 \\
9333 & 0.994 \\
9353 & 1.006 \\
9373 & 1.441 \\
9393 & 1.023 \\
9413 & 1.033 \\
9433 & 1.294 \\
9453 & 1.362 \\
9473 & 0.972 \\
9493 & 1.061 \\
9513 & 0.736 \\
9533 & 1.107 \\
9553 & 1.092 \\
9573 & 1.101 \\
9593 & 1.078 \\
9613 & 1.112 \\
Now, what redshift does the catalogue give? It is 0.642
